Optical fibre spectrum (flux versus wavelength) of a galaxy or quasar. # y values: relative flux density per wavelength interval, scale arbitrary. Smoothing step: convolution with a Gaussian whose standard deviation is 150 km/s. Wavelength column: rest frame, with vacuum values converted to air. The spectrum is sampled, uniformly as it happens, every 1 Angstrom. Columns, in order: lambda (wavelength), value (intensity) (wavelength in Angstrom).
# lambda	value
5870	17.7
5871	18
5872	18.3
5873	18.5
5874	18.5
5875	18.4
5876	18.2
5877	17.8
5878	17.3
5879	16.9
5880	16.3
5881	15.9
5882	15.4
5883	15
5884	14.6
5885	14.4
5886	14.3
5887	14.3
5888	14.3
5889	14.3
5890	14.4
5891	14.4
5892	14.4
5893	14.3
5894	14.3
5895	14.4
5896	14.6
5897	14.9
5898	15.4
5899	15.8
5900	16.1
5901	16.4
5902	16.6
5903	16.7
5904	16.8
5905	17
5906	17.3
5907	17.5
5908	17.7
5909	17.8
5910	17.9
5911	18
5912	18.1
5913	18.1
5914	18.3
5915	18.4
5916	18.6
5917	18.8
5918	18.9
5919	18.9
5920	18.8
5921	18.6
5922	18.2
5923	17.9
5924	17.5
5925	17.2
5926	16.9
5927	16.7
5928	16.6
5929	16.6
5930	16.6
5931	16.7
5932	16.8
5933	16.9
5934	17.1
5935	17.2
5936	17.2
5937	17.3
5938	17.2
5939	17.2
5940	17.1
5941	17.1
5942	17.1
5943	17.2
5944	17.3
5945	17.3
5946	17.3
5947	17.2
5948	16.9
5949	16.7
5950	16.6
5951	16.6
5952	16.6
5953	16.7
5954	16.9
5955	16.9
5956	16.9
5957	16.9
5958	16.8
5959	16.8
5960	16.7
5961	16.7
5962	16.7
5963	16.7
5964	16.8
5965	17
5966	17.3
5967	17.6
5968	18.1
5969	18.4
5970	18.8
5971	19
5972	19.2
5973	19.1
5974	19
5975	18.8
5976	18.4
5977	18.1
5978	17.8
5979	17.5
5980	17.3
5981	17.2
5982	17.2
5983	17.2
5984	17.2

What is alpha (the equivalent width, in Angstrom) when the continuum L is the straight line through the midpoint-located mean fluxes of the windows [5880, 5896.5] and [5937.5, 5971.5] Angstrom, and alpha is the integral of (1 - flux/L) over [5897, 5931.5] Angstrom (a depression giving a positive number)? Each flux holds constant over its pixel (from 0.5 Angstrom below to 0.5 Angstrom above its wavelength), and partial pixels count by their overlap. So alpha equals -4.0 Angstrom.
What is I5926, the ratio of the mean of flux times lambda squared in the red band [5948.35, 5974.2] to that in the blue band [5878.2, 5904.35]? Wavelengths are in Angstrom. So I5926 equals 1.2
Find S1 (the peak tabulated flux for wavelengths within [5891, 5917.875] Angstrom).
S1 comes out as 18.8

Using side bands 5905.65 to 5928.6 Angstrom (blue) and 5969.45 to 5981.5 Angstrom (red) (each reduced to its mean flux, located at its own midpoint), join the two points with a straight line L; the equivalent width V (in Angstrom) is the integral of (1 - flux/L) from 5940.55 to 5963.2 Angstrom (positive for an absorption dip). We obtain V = 1.60 Angstrom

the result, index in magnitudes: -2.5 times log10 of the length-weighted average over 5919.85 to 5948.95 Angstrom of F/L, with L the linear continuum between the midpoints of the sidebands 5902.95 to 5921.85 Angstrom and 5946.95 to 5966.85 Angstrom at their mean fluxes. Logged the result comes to 0.01 mag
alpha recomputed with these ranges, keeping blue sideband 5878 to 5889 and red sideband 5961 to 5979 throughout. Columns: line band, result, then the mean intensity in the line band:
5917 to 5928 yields -1.0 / 17.9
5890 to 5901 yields 0.5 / 14.9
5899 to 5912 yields -1.0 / 17.1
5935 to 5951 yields 0.0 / 17.1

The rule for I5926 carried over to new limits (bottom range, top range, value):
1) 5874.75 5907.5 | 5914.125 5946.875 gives 1.13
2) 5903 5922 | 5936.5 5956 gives 0.95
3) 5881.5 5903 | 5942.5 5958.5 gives 1.16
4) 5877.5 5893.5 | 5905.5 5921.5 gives 1.22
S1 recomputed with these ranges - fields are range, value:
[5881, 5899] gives 15.9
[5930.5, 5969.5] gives 18.4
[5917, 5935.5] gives 18.9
